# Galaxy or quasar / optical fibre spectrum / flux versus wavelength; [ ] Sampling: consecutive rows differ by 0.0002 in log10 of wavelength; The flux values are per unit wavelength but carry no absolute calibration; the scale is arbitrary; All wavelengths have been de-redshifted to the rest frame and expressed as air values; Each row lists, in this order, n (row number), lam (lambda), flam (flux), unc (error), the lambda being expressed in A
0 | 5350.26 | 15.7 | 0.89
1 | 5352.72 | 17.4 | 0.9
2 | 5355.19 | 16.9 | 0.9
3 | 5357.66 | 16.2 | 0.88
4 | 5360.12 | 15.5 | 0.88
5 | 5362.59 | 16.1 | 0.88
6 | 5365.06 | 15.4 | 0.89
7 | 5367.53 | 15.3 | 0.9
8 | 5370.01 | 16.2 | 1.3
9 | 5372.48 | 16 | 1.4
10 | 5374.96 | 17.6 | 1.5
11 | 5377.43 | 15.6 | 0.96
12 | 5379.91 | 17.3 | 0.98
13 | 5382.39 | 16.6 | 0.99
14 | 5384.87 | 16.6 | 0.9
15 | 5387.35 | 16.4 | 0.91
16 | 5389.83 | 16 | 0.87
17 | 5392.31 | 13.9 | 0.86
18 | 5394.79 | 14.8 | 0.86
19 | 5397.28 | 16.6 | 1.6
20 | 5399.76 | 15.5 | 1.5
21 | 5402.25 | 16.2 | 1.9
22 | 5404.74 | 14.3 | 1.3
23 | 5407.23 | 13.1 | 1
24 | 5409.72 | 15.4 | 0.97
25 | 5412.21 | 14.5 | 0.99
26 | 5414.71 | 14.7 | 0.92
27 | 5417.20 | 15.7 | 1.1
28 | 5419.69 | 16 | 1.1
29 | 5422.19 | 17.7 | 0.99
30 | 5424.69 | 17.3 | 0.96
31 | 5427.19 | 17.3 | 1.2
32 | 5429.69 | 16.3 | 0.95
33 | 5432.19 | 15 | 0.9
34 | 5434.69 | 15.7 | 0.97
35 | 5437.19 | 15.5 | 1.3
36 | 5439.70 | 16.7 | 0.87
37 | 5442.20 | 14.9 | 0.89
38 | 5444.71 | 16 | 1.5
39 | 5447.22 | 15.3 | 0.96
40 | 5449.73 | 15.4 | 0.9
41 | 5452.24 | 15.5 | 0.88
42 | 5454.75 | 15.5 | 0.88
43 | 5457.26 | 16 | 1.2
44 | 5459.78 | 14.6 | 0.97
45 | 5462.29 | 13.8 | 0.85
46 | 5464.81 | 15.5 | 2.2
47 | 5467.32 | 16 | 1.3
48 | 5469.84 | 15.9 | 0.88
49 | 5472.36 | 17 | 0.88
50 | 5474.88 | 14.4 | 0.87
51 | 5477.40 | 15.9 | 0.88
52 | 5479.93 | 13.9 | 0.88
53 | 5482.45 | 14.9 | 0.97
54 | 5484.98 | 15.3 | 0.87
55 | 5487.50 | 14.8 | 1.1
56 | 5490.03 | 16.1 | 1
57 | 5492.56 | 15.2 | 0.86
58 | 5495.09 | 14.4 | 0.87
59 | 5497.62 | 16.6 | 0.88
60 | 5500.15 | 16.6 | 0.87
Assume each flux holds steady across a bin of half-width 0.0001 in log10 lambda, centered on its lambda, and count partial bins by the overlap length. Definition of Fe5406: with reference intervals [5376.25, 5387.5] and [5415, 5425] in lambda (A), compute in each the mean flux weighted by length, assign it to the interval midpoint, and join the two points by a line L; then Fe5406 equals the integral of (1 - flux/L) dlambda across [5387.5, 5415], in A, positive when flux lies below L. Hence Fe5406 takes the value 2.3 A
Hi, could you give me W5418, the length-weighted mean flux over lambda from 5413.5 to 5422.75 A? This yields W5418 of 15.9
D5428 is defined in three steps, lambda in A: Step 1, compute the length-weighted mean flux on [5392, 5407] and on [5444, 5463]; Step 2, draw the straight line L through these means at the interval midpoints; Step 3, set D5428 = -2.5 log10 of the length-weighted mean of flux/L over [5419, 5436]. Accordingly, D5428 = -0.09 mag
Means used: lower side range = 15.2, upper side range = 15.3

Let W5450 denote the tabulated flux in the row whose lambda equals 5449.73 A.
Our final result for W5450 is 15.4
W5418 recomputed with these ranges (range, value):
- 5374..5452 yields 15.8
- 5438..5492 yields 15.4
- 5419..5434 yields 16.6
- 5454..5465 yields 15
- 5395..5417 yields 15.1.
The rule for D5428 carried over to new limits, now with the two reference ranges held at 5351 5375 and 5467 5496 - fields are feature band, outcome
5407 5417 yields 0.08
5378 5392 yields -0.02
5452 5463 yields 0.03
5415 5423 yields -0.03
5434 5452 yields 0.00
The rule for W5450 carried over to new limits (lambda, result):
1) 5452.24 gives 15.5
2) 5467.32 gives 16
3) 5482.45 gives 14.9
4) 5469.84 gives 15.9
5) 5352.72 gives 17.4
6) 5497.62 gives 16.6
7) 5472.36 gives 17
